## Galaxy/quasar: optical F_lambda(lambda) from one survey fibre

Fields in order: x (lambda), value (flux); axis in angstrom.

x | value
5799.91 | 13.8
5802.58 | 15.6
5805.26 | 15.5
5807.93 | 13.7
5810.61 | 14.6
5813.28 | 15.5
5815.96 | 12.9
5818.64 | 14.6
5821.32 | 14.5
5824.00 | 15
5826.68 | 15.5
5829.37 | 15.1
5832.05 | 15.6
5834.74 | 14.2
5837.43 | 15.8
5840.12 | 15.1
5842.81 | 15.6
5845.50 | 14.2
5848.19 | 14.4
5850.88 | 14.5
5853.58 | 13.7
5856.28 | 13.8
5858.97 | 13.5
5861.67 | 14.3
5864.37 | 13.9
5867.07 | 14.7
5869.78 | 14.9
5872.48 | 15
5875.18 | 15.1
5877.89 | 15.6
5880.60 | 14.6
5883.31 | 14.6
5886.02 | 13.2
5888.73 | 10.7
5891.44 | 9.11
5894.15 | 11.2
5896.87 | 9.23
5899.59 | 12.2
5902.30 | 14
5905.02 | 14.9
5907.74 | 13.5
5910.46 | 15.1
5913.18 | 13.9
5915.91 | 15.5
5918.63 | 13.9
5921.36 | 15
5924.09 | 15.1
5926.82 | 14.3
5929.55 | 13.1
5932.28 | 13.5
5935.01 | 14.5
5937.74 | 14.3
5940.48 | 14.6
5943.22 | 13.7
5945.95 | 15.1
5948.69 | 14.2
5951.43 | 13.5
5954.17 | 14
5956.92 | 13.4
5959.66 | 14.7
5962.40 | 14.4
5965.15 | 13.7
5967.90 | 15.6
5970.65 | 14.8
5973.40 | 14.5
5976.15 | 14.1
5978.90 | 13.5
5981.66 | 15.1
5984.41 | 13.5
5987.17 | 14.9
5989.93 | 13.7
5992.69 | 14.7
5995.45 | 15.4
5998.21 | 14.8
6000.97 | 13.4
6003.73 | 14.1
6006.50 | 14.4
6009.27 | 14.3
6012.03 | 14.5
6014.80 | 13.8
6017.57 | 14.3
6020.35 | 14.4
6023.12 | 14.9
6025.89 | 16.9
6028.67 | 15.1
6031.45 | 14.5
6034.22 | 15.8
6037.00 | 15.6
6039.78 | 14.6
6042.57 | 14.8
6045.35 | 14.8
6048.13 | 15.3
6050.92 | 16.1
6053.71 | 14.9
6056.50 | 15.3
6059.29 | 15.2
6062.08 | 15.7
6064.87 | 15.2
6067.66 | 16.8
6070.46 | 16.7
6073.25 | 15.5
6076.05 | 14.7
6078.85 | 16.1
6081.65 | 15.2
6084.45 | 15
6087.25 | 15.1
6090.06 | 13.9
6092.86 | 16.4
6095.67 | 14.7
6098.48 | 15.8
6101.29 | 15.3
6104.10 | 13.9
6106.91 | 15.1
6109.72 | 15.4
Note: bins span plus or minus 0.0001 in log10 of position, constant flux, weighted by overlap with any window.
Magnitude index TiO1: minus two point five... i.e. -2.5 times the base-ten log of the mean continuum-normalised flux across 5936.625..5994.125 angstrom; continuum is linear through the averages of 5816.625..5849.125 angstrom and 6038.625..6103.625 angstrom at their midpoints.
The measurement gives 0.06 mag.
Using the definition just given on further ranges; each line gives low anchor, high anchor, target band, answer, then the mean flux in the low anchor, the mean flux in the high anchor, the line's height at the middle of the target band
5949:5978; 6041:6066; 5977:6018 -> 0.03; 14.3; 15.2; 14.6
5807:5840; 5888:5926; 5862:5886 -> -0.07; 14.8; 13.2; 13.8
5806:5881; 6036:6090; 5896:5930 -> 0.07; 14.6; 15.4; 14.9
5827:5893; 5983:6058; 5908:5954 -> 0.01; 14.2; 14.8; 14.5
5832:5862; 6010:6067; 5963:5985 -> 0.04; 14.5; 15.1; 14.9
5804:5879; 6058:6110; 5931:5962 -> 0.06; 14.7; 15.4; 15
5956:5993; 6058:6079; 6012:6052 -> 0.01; 14.3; 15.7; 15.2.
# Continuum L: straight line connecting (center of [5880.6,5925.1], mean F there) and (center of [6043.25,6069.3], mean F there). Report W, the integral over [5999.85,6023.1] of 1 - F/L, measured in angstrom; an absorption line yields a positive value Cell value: 1.0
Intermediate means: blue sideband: 13.2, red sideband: 15.5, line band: 14.2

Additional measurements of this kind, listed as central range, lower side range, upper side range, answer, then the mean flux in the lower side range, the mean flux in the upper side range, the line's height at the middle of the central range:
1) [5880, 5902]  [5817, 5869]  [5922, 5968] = 3.9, 14.6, 14.2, 14.4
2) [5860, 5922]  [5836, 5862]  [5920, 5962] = 3.1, 14.5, 14.2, 14.4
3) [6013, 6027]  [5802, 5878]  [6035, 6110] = 0.3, 14.7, 15.3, 15.2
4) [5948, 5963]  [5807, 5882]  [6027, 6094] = 1.0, 14.6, 15.3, 15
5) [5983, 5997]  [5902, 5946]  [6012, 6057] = 0.3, 14.3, 15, 14.8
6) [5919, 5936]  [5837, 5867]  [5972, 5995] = 0.1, 14.4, 14.3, 14.3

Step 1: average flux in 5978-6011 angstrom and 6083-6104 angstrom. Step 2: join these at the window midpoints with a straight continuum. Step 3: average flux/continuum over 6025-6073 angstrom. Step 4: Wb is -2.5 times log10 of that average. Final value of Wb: -0.05 mag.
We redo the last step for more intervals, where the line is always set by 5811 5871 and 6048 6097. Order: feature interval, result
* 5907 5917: 0.02 mag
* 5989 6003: 0.05 mag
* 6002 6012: 0.07 mag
